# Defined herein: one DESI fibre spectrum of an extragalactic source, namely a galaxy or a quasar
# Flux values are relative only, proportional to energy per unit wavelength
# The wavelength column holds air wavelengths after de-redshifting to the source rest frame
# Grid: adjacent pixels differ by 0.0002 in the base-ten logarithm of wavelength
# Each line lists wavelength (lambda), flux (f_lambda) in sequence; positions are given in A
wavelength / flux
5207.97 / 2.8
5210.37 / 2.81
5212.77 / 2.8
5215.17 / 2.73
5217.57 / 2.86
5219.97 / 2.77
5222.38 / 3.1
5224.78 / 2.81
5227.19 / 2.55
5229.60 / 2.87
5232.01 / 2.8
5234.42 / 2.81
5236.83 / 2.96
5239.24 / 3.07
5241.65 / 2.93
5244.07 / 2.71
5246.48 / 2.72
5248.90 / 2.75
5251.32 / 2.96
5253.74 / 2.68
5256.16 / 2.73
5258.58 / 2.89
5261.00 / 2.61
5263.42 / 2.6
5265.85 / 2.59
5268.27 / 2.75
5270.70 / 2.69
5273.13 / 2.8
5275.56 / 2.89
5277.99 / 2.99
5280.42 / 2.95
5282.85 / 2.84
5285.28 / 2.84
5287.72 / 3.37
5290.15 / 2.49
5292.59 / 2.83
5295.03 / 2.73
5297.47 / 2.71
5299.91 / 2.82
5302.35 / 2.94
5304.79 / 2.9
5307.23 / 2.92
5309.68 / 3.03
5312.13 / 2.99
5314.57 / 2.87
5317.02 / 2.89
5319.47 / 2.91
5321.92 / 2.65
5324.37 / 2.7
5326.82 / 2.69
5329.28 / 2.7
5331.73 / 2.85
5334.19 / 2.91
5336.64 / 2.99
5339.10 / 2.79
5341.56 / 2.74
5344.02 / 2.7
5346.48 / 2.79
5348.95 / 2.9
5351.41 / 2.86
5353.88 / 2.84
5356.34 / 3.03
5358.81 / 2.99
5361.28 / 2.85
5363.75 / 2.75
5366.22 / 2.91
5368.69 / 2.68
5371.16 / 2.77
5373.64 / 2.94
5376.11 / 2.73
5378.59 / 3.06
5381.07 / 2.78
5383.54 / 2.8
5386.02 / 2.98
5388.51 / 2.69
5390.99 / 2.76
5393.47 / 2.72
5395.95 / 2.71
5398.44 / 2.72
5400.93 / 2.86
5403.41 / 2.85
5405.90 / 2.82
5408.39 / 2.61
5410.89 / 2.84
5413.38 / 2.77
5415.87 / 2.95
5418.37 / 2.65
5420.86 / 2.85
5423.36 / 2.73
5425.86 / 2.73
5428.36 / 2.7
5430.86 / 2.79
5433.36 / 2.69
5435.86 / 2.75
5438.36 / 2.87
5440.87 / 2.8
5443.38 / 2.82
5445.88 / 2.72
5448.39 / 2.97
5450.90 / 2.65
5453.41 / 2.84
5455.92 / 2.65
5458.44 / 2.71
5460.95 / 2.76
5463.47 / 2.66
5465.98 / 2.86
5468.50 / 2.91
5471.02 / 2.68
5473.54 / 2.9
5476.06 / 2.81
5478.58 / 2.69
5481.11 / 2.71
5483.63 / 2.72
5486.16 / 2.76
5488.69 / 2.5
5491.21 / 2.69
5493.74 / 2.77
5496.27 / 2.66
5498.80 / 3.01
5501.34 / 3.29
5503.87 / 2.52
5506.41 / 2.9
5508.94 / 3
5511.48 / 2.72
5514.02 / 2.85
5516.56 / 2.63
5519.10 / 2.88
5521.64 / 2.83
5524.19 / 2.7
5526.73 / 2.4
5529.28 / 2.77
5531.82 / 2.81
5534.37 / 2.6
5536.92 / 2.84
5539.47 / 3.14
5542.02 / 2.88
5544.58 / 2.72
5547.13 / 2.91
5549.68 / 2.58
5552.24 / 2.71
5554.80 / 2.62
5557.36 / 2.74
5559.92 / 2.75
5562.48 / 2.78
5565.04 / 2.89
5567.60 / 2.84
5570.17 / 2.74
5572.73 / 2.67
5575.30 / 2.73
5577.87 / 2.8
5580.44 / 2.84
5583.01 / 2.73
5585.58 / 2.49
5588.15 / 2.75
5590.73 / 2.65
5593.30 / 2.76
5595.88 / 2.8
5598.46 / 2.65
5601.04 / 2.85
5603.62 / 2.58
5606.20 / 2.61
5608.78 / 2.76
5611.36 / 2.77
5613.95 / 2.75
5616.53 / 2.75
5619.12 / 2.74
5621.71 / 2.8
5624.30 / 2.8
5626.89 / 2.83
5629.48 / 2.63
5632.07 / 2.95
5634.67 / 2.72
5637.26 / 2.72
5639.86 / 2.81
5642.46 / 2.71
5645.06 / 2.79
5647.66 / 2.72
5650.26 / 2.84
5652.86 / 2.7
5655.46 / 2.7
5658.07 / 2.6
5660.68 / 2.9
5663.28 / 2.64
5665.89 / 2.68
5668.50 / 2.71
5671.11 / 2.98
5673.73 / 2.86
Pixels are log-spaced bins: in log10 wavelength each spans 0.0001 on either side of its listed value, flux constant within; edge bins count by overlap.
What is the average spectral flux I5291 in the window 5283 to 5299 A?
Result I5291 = 2.83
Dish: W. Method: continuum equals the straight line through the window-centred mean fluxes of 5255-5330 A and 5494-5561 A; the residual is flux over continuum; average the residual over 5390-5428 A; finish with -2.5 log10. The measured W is 0.01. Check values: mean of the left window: 2.82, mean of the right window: 2.79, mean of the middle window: 2.77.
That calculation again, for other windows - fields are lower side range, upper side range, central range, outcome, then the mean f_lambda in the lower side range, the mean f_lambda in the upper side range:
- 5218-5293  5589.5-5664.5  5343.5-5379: -0.021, 2.82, 2.74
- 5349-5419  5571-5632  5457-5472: 0.010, 2.82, 2.73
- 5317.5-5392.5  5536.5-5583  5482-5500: 0.027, 2.83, 2.79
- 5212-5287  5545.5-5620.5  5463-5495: 0.005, 2.81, 2.73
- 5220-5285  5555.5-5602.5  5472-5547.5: -0.010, 2.81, 2.75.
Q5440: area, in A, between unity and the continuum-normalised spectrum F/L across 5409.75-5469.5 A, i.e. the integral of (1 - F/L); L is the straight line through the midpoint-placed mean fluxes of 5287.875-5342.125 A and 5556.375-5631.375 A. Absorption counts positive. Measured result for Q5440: 0.3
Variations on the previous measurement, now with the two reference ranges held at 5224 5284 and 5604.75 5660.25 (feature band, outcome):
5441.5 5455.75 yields -0.1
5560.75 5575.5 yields -0.1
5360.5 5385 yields -0.4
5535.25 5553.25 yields -0.4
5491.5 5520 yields -0.7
